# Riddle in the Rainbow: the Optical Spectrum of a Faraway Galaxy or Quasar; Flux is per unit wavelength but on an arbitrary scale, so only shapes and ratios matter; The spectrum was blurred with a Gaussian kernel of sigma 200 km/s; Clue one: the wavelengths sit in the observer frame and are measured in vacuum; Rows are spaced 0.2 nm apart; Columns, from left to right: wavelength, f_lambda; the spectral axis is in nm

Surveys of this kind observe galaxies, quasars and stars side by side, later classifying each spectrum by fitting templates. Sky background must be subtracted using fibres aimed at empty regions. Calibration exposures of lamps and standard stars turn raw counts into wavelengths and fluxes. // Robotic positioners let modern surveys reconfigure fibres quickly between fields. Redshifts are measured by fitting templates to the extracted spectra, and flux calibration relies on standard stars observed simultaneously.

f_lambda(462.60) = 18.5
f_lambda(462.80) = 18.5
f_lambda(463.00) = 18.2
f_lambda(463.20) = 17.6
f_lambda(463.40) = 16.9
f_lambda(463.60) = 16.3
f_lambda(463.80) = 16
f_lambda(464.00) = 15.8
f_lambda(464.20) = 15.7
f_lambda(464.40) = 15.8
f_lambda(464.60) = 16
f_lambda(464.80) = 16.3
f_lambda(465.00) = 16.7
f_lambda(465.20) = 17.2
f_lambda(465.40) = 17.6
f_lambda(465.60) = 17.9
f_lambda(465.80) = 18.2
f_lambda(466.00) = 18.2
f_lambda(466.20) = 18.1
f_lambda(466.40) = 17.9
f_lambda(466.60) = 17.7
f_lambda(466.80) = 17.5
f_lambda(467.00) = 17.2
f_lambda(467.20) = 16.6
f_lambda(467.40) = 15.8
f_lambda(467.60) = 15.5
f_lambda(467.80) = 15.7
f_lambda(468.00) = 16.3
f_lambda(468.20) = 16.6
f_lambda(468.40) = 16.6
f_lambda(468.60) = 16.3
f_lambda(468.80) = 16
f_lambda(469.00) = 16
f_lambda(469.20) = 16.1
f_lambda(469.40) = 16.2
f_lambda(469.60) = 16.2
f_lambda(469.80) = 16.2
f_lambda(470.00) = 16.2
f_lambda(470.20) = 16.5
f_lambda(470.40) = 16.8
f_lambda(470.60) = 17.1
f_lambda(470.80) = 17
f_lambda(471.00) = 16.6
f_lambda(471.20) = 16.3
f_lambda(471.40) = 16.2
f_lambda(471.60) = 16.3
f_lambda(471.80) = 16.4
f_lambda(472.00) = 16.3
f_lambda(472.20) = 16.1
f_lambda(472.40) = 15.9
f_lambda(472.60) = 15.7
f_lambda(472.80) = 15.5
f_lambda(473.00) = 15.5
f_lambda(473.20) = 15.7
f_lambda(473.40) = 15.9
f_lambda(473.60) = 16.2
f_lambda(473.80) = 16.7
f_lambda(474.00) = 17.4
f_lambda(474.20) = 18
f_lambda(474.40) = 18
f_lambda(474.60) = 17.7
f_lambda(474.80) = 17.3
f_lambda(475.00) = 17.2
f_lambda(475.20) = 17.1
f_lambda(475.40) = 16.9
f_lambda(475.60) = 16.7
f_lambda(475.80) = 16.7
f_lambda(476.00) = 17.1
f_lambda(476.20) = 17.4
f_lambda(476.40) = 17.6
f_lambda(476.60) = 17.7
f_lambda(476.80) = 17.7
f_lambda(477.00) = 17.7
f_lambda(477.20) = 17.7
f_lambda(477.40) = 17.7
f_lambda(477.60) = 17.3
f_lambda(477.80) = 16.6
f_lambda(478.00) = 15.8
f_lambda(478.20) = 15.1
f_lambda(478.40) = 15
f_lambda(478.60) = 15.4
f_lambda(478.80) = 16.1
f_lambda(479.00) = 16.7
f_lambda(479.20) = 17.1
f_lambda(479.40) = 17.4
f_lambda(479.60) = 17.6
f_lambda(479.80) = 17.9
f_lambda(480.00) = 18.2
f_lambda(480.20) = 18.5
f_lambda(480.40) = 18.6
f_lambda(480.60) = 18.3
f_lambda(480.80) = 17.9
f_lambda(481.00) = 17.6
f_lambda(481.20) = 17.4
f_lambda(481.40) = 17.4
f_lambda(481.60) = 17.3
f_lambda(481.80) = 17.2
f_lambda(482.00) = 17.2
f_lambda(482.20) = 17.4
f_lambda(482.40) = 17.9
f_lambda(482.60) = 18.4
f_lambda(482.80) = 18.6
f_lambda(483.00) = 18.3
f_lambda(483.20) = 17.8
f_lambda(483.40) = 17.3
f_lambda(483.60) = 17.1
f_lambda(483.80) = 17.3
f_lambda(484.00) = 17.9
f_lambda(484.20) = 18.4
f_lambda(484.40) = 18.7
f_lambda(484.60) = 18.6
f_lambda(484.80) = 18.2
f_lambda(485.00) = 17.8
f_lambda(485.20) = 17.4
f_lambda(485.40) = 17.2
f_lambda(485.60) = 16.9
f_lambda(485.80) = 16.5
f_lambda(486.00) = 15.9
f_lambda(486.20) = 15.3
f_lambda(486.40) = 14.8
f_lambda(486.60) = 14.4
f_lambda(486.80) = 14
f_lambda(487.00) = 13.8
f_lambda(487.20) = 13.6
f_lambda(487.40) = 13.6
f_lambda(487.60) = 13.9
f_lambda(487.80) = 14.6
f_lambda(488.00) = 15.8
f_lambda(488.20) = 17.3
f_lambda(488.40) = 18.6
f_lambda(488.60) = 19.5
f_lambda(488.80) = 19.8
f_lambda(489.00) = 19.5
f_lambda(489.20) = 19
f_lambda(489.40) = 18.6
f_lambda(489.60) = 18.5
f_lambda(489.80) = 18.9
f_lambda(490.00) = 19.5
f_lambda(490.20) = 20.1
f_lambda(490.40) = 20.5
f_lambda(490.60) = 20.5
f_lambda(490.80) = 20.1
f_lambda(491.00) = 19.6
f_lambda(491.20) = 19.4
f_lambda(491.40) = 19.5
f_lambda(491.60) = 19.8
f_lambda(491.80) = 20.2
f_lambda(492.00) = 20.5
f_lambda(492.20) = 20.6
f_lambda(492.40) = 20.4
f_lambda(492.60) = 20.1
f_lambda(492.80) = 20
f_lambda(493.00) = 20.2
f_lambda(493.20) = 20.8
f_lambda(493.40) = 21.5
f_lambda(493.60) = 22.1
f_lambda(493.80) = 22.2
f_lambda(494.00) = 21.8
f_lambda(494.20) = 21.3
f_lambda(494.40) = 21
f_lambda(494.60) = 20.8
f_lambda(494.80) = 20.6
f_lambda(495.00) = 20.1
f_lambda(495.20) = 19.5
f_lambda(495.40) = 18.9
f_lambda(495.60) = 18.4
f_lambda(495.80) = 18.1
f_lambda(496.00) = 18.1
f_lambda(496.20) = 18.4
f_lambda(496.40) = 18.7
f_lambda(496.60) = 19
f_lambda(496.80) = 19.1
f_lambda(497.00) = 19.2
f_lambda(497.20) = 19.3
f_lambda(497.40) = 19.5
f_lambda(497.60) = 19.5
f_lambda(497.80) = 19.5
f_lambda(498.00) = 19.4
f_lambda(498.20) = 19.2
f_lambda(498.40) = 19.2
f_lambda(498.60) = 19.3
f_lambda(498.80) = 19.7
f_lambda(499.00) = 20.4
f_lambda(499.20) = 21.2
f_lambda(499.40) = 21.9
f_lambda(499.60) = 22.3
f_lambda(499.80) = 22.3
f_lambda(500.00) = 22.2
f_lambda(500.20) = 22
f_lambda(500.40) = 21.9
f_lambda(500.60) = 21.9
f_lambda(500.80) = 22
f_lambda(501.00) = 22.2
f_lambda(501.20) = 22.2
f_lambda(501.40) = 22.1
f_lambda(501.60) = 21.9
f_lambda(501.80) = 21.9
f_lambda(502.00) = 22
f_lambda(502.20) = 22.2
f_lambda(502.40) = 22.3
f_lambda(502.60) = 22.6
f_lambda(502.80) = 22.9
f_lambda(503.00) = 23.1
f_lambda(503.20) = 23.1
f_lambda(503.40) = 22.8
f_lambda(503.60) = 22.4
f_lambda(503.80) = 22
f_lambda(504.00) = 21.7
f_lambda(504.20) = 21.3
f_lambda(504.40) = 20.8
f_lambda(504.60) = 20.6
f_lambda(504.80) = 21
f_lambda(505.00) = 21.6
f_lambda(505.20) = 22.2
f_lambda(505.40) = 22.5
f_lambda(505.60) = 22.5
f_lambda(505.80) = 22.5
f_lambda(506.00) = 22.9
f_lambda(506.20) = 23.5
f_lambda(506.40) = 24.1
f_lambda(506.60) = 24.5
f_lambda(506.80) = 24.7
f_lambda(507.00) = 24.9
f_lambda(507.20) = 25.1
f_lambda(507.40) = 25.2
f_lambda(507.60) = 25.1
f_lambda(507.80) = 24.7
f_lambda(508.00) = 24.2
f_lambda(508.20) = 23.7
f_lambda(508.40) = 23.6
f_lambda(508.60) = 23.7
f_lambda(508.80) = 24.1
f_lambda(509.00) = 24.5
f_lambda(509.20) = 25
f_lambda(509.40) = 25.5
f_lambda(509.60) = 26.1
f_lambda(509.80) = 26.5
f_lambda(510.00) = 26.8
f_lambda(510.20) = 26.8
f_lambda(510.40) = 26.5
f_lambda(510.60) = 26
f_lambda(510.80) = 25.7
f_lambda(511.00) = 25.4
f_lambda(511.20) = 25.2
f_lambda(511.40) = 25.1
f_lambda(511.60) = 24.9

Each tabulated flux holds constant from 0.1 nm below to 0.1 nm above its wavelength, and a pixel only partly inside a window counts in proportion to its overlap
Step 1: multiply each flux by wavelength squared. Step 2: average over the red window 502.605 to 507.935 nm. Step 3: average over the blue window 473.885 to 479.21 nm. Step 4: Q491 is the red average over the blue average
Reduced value 1.52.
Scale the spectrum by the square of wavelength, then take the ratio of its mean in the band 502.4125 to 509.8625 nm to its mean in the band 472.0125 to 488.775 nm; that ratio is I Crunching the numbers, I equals 1.54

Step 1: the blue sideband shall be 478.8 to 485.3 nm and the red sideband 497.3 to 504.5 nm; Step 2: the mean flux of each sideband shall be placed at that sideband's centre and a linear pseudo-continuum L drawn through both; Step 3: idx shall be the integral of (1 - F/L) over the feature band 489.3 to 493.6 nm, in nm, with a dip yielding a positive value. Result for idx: -0.09 nm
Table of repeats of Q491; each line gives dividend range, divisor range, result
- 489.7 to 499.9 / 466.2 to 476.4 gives 1.33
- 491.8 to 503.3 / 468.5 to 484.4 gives 1.33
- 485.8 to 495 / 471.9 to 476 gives 1.21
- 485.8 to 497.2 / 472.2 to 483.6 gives 1.16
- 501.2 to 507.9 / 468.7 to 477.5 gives 1.55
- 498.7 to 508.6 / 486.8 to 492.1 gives 1.32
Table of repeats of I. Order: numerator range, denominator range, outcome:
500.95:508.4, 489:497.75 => 1.20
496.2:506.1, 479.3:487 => 1.32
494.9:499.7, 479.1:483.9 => 1.17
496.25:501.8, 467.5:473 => 1.43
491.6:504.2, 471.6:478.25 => 1.36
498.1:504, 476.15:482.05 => 1.38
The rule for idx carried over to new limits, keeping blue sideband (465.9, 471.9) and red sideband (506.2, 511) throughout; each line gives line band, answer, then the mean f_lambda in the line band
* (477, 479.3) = 0.26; 16.5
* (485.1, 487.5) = 0.59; 15.3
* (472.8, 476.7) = 0.20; 17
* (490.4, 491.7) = 0.09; 19.9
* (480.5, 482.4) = 0.17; 17.5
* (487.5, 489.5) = 0.30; 17.7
